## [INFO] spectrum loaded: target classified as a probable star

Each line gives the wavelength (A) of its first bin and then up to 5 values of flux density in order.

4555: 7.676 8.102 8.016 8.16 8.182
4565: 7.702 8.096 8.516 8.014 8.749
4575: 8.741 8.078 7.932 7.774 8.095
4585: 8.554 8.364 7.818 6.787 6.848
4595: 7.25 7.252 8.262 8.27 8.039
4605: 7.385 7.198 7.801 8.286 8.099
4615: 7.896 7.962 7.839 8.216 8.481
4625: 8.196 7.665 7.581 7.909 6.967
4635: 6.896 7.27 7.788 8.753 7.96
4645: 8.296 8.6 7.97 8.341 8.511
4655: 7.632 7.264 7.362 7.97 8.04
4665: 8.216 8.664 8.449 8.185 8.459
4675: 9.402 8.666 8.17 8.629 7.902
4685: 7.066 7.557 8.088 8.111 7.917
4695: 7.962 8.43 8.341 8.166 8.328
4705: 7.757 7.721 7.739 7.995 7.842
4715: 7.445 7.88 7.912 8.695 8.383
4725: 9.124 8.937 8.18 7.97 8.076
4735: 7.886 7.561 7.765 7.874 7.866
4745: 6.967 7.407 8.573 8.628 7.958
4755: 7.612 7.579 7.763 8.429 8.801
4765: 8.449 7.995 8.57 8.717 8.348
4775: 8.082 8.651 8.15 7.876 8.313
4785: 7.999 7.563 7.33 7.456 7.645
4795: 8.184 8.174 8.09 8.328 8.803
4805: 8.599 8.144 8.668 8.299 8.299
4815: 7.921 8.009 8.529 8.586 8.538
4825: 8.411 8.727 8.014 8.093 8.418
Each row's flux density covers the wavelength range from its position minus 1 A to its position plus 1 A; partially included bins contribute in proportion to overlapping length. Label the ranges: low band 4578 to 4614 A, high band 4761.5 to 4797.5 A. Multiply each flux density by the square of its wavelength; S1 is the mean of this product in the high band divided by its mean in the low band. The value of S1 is 1.13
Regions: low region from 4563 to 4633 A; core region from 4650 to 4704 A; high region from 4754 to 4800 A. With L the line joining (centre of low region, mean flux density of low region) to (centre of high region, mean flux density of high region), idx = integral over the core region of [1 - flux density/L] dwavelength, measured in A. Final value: -1.0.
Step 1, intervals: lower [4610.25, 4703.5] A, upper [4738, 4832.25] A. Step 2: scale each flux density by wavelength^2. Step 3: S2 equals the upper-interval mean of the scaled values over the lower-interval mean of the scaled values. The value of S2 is 1.07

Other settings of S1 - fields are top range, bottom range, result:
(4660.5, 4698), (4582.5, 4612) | 1.10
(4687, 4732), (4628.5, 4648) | 1.07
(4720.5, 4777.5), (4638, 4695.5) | 1.04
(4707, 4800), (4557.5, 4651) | 1.08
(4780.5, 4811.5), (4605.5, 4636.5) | 1.12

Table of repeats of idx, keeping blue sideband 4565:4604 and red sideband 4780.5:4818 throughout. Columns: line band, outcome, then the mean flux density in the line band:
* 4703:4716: 0.4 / 7.79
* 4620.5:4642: 0.6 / 7.78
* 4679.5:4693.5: 0.2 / 7.9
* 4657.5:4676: -0.6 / 8.28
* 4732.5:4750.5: 0.6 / 7.79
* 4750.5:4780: -0.6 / 8.24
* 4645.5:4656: -0.3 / 8.21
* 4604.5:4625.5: 0.1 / 7.95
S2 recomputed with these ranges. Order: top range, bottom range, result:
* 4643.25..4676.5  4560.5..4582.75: 1.04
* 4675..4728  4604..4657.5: 1.06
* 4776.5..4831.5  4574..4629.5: 1.13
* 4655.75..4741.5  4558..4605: 1.07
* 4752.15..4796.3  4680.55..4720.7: 1.05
